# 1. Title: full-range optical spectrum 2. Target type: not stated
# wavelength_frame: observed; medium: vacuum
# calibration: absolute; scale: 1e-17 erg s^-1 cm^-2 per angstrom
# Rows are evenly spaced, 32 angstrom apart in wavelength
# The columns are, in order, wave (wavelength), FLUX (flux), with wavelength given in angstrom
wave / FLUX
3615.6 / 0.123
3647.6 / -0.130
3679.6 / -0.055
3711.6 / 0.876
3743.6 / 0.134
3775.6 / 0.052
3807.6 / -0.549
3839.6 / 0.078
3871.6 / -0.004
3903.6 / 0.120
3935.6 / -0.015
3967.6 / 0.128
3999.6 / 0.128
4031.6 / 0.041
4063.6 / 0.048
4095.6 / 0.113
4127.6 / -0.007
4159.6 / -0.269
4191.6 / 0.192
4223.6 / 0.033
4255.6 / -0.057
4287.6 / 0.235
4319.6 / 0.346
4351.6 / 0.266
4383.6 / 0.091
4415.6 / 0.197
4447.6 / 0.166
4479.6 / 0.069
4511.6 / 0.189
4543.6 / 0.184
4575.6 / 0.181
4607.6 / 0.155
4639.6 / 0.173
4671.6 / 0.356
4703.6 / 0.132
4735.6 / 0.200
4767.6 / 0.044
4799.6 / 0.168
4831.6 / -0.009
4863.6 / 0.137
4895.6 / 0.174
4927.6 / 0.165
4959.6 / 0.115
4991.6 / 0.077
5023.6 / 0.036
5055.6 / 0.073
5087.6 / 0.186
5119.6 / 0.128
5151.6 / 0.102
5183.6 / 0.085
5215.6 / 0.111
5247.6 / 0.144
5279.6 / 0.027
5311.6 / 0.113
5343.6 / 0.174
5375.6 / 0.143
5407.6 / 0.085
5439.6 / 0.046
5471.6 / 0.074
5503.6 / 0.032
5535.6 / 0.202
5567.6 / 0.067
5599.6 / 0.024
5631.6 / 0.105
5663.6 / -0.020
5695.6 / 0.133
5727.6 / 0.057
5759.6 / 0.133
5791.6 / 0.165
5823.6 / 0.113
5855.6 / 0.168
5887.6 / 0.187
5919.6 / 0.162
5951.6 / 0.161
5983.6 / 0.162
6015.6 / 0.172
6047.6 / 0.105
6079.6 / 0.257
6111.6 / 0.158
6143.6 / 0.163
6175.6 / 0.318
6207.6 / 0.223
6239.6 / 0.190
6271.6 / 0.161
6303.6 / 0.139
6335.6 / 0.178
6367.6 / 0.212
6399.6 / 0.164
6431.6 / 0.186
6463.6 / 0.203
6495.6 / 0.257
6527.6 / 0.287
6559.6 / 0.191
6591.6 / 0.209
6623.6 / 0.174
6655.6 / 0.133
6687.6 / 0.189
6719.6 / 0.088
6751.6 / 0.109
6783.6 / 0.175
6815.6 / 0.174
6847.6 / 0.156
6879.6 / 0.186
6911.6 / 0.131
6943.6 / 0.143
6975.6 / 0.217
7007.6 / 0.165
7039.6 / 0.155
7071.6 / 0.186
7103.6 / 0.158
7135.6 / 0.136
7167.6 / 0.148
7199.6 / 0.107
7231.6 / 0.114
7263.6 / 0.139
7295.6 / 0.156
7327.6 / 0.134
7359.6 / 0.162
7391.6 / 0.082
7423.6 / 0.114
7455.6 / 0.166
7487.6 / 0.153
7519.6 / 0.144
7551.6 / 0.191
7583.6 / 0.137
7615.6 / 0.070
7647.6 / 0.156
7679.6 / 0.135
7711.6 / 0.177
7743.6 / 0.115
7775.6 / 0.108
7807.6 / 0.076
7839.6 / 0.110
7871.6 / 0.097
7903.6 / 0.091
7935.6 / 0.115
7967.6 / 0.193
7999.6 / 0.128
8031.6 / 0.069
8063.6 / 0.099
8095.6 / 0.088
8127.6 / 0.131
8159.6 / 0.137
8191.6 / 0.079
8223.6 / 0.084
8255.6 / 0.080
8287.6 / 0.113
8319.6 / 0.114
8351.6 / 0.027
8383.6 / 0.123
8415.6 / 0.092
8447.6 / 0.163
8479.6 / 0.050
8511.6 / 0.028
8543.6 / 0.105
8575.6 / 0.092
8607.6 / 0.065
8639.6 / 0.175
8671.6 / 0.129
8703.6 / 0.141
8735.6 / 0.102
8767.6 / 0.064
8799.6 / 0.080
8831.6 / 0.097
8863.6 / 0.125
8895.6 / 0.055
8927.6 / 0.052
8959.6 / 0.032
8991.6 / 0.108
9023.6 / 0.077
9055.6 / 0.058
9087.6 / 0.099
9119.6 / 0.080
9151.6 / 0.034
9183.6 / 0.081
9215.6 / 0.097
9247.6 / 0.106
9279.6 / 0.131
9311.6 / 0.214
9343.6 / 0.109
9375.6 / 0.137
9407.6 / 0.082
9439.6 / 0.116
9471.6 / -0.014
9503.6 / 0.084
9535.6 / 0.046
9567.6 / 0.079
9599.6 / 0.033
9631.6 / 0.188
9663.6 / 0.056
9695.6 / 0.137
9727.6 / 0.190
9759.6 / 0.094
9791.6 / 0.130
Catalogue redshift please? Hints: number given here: 0.59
